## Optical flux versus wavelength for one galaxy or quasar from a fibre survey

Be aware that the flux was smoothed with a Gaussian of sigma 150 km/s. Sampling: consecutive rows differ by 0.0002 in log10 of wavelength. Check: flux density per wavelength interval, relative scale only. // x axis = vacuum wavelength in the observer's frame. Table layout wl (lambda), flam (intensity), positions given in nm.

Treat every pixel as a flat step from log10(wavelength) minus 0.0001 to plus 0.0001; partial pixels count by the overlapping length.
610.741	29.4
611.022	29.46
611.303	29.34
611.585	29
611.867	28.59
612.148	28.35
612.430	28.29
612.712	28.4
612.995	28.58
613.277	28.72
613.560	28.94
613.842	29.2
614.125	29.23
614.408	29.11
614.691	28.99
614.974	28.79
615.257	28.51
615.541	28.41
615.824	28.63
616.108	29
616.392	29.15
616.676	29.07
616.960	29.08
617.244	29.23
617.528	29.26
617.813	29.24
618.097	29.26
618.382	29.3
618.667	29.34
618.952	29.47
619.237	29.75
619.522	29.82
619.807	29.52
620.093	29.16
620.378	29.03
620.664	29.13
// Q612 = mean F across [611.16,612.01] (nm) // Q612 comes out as 29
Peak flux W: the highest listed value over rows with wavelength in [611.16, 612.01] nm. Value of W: 29.34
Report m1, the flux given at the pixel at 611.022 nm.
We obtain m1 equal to 29.46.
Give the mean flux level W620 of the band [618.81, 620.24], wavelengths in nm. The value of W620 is 29.6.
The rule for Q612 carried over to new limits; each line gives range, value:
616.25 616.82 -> 29.1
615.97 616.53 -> 29.1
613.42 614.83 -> 29.1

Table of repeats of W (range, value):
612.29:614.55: 29.23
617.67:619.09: 29.47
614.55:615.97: 28.99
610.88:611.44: 29.46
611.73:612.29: 28.59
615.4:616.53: 29.15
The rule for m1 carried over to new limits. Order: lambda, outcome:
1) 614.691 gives 28.99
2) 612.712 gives 28.4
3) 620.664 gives 29.13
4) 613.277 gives 28.72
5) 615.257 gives 28.51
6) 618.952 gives 29.47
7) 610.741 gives 29.4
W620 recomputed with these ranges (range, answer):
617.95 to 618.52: 29.3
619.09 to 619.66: 29.8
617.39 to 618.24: 29.2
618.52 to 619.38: 29.5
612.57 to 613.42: 28.5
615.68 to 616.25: 28.8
